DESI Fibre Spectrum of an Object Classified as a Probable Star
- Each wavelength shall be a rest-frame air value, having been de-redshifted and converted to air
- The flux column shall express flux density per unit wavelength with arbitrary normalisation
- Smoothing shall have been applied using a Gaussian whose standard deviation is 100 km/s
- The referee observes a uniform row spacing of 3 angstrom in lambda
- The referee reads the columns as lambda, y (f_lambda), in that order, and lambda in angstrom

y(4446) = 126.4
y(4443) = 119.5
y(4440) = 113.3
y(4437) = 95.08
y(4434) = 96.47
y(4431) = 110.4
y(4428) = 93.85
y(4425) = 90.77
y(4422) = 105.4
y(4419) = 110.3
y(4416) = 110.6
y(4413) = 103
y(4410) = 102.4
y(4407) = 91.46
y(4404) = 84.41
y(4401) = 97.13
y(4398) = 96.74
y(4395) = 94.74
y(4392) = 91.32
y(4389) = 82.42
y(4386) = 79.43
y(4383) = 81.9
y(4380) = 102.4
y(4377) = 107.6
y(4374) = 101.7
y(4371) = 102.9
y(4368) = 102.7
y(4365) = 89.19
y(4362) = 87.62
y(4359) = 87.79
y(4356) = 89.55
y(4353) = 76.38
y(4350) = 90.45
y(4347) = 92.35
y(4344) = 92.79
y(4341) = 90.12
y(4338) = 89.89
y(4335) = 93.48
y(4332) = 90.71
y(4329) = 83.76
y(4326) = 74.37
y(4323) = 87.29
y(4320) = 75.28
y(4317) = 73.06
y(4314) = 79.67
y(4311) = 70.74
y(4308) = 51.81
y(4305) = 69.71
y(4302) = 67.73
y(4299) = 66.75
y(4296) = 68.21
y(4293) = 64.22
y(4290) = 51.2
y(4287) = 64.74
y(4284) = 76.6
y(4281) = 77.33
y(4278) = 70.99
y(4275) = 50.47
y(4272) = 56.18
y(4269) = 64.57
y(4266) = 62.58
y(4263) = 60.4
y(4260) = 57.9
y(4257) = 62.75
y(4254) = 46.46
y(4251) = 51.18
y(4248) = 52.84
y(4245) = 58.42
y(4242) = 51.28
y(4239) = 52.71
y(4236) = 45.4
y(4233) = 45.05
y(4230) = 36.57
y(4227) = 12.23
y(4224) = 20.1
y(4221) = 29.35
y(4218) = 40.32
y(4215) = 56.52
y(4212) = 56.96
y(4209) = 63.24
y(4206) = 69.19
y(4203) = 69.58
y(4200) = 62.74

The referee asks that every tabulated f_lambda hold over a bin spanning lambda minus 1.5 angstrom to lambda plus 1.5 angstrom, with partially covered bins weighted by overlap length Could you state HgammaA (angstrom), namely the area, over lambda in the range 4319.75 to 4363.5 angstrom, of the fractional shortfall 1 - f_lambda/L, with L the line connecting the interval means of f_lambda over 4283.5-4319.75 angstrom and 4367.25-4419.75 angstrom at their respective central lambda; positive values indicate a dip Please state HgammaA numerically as -4.0 angstrom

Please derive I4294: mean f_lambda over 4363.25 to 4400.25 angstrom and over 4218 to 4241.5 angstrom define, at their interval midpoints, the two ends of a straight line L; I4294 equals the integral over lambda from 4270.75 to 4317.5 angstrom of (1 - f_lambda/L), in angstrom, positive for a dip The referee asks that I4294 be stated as -4.5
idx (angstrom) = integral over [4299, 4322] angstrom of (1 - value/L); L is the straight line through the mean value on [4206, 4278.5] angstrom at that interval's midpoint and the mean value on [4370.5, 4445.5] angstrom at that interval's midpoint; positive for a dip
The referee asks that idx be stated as 0.2 angstrom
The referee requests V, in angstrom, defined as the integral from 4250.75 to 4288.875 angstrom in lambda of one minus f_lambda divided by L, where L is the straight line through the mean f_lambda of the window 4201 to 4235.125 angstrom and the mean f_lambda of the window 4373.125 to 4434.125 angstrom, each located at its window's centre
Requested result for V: -1.2 angstrom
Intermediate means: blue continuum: 45.6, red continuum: 96.8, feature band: 61.9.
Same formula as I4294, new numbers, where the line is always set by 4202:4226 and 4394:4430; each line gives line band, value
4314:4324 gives -0.4 angstrom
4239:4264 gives 1.7 angstrom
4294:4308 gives 0.9 angstrom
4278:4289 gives -0.8 angstrom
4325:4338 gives -1.3 angstrom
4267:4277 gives 0.9 angstrom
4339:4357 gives -1.3 angstrom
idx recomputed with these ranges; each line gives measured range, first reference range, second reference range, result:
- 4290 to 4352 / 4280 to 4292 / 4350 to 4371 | 0.2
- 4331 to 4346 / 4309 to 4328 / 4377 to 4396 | -2.1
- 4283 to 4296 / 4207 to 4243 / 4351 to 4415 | -0.2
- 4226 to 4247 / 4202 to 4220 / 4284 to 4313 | 5.6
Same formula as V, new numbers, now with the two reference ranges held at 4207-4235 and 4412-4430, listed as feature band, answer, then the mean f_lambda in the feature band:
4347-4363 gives -0.9 angstrom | 86.9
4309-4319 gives -0.6 angstrom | 73.4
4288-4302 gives 0.1 angstrom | 63.2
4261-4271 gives -1.4 angstrom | 62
